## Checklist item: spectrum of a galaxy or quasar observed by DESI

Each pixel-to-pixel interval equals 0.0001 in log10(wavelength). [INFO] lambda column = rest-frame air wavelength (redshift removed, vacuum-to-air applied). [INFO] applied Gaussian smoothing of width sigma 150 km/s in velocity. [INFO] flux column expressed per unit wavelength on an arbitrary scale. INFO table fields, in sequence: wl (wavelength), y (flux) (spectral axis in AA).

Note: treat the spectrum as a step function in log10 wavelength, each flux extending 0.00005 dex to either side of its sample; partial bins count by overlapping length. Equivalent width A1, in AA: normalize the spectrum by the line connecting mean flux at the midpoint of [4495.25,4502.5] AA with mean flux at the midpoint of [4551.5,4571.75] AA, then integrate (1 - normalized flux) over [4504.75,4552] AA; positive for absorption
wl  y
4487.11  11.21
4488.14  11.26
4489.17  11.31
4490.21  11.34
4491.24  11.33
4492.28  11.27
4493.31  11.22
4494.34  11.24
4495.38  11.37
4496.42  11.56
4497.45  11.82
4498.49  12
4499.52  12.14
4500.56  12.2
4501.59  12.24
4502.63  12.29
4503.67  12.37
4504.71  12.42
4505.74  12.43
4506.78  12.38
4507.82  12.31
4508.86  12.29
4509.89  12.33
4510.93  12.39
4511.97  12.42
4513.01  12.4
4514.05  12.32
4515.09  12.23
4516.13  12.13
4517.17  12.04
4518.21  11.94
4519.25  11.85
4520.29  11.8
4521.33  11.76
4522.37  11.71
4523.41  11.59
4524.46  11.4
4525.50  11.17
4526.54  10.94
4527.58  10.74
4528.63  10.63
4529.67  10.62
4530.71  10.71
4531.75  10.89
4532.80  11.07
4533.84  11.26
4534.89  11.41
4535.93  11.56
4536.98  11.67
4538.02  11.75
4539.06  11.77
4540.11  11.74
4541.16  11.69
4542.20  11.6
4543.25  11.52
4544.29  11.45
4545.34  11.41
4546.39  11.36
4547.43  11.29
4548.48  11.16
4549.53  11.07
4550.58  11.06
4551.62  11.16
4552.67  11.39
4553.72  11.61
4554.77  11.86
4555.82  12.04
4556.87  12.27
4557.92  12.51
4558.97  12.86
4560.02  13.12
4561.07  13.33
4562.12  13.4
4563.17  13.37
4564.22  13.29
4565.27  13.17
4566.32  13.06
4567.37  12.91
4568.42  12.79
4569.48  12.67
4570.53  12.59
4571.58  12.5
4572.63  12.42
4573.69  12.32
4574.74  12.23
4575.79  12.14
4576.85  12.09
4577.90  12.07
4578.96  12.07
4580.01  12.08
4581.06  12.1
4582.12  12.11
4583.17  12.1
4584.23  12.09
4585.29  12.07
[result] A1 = 2.49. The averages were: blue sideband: 12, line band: 11.6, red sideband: 12.6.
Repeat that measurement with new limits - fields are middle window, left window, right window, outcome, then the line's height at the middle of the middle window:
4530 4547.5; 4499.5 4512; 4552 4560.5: 1.16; 12.2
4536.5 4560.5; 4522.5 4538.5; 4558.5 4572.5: 0.79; 12.1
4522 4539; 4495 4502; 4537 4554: 0.57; 11.6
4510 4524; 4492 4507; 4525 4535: -0.86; 11.4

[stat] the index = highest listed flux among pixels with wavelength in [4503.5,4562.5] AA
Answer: 13.4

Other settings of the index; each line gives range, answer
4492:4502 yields 12.24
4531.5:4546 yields 11.77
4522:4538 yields 11.71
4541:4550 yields 11.69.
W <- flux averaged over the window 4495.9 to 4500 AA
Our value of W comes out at 11.9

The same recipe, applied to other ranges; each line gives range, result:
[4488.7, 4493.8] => 11.3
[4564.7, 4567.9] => 13.1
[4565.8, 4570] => 12.8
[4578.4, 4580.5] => 12.1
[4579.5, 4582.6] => 12.1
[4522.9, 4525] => 11.5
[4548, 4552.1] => 11.1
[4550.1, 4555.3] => 11.4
